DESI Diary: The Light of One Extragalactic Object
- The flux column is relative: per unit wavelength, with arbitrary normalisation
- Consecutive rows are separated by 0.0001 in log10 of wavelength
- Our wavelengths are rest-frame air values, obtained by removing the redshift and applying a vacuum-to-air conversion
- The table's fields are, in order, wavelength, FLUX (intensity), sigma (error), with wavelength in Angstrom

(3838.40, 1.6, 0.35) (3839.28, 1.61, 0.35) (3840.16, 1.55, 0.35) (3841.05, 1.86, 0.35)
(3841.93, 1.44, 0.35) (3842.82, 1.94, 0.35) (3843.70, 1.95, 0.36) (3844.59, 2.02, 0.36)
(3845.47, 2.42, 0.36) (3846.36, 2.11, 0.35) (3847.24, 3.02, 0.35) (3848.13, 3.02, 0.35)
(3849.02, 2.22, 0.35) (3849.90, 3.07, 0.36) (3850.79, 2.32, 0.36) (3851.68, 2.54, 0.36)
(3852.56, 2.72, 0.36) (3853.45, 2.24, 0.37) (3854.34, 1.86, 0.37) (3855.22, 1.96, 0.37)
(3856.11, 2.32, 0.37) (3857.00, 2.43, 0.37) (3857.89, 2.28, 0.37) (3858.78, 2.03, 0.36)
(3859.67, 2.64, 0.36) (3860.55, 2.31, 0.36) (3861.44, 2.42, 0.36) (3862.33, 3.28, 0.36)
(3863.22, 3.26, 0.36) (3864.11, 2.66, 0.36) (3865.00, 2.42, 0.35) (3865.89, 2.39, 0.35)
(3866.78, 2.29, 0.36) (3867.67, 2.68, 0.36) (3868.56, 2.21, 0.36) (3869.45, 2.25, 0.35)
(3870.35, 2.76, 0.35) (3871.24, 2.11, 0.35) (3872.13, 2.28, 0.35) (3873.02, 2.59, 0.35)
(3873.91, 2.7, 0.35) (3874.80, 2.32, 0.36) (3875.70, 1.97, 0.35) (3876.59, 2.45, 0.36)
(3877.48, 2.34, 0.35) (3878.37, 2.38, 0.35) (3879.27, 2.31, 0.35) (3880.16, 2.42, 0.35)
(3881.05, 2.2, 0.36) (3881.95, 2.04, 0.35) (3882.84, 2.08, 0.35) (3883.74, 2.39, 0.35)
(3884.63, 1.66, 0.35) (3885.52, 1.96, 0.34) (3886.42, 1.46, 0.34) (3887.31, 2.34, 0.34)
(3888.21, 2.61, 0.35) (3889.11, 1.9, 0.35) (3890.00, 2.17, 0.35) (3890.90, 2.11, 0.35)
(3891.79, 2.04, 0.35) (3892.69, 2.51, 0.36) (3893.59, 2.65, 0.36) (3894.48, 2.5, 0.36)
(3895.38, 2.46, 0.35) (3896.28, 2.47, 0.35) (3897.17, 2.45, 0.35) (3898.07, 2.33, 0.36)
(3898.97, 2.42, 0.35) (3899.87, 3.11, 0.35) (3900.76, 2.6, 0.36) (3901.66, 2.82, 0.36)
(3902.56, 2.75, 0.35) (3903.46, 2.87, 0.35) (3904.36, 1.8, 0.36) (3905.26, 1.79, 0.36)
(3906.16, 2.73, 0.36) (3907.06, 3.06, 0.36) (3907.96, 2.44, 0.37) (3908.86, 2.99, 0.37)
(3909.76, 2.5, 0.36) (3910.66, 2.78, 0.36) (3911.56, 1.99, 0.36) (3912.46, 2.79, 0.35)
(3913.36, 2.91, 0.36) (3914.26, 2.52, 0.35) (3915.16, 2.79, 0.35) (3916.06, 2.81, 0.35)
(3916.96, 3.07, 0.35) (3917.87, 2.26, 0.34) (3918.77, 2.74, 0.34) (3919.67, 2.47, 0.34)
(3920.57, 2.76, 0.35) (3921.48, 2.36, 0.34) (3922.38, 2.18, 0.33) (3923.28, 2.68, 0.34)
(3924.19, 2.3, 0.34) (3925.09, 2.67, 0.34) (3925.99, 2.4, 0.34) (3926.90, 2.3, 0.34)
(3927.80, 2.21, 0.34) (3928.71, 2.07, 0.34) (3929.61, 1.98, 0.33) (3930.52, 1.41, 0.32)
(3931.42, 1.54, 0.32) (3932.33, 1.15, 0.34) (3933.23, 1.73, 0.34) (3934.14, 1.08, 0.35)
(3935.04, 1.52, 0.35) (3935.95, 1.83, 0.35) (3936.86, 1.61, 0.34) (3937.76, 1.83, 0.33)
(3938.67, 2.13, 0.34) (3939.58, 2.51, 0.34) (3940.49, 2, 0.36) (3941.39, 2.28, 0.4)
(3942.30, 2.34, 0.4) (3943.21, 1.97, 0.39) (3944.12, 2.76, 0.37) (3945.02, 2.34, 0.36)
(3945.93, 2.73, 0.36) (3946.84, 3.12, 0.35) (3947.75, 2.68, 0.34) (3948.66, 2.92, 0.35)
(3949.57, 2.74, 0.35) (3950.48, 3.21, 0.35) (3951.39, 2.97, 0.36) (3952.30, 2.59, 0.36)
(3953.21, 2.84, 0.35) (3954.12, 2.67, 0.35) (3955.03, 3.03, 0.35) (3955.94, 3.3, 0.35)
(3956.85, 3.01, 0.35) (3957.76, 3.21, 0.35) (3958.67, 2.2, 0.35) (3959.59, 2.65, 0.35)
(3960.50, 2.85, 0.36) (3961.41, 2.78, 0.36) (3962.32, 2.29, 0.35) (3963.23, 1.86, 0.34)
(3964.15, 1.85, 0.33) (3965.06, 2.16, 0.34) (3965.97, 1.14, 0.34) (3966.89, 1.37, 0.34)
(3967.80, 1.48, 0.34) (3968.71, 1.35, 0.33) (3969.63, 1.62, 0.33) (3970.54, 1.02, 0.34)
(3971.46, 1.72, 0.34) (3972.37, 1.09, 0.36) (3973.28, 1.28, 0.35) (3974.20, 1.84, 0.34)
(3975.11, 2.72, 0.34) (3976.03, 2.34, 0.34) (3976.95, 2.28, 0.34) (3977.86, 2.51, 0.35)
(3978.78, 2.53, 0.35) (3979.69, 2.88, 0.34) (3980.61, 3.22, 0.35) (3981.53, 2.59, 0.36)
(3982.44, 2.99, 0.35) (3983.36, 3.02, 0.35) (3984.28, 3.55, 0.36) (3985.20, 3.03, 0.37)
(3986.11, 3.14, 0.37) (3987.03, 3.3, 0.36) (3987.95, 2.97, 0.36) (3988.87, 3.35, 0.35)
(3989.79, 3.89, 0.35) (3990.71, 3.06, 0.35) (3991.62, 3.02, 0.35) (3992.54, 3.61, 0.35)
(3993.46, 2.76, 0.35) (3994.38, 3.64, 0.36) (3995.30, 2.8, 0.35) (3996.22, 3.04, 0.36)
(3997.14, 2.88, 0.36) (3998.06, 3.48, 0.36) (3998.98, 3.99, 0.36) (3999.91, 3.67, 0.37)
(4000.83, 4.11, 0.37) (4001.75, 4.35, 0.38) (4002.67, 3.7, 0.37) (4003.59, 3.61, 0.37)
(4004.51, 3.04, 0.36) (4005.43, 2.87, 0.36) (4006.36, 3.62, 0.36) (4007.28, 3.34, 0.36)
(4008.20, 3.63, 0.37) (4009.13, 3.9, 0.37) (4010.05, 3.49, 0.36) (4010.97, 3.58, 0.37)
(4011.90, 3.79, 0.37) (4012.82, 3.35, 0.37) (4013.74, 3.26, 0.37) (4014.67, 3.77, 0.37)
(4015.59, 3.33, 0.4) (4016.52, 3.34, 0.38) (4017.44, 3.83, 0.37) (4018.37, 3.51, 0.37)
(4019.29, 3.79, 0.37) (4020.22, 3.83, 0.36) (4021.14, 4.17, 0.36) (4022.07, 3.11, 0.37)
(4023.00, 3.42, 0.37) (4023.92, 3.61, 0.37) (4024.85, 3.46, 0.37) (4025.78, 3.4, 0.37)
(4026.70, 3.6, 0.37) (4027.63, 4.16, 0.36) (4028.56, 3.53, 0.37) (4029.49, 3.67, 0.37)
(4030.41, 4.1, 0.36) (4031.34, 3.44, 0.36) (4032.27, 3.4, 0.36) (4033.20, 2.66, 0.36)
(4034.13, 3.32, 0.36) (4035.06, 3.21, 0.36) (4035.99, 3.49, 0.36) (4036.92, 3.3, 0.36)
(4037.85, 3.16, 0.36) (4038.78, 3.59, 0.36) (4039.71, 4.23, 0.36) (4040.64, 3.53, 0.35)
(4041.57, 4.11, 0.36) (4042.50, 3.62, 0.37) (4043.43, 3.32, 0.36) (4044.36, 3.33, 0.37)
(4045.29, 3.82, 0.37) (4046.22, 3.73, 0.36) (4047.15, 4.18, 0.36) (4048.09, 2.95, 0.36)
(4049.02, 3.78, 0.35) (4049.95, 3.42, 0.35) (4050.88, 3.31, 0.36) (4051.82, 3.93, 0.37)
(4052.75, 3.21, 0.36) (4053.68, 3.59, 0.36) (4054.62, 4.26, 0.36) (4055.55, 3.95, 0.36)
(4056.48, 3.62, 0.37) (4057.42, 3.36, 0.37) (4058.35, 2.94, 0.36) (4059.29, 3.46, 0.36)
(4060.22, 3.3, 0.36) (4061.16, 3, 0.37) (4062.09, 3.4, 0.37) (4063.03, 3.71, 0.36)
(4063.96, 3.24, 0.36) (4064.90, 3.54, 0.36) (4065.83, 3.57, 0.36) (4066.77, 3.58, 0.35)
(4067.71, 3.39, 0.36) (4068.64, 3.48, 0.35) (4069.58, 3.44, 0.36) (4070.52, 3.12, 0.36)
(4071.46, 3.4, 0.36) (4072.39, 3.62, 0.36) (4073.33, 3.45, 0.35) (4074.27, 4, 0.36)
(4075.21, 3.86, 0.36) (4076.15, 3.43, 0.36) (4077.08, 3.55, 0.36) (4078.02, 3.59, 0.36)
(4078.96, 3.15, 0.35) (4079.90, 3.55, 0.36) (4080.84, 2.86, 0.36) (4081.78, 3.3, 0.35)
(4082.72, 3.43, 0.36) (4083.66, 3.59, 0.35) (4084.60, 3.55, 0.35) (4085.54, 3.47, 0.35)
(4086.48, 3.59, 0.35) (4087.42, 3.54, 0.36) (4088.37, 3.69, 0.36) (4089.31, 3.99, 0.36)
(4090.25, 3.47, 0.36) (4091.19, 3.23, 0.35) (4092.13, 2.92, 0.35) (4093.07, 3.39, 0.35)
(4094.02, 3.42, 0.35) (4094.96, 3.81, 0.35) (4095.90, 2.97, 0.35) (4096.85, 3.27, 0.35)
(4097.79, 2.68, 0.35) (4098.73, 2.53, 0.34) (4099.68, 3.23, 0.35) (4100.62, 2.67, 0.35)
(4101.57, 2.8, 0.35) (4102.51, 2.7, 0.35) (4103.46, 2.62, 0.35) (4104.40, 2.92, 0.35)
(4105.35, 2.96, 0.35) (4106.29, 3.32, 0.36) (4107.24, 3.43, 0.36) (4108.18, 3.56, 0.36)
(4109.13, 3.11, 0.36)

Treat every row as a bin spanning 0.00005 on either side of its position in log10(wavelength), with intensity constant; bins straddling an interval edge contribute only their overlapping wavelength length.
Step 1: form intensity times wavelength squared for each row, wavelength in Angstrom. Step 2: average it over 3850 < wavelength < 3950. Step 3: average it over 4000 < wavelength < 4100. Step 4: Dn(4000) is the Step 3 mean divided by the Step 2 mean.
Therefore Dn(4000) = 1.6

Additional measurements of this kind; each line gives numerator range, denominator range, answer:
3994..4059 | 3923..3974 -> 1.69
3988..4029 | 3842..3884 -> 1.58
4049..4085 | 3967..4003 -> 1.29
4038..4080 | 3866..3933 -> 1.62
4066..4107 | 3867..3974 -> 1.56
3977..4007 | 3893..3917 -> 1.30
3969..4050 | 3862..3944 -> 1.48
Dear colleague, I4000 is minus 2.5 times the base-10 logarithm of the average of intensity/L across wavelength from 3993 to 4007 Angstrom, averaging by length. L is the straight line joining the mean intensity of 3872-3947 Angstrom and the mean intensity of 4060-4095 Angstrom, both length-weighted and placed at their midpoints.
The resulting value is -0.17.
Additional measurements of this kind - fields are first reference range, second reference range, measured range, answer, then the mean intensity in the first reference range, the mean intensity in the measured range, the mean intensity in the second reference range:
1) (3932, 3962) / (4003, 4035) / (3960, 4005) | 0.114 mag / 2.45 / 2.71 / 3.52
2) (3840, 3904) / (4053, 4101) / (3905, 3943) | 0.153 mag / 2.36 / 2.27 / 3.41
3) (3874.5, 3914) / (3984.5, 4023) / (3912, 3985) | 0.237 mag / 2.38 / 2.33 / 3.46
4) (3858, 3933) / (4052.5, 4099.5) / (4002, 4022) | -0.164 mag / 2.39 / 3.56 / 3.43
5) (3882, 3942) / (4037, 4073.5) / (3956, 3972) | 0.307 mag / 2.3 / 2.06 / 3.53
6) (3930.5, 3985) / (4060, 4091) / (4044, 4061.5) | -0.094 mag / 2.28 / 3.54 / 3.48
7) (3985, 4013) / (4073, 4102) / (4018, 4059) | -0.055 mag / 3.42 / 3.57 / 3.35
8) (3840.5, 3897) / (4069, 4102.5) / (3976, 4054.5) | -0.137 mag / 2.33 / 3.43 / 3.35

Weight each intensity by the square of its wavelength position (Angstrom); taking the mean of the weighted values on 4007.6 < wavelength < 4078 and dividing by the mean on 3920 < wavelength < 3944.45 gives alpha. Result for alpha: 1.8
